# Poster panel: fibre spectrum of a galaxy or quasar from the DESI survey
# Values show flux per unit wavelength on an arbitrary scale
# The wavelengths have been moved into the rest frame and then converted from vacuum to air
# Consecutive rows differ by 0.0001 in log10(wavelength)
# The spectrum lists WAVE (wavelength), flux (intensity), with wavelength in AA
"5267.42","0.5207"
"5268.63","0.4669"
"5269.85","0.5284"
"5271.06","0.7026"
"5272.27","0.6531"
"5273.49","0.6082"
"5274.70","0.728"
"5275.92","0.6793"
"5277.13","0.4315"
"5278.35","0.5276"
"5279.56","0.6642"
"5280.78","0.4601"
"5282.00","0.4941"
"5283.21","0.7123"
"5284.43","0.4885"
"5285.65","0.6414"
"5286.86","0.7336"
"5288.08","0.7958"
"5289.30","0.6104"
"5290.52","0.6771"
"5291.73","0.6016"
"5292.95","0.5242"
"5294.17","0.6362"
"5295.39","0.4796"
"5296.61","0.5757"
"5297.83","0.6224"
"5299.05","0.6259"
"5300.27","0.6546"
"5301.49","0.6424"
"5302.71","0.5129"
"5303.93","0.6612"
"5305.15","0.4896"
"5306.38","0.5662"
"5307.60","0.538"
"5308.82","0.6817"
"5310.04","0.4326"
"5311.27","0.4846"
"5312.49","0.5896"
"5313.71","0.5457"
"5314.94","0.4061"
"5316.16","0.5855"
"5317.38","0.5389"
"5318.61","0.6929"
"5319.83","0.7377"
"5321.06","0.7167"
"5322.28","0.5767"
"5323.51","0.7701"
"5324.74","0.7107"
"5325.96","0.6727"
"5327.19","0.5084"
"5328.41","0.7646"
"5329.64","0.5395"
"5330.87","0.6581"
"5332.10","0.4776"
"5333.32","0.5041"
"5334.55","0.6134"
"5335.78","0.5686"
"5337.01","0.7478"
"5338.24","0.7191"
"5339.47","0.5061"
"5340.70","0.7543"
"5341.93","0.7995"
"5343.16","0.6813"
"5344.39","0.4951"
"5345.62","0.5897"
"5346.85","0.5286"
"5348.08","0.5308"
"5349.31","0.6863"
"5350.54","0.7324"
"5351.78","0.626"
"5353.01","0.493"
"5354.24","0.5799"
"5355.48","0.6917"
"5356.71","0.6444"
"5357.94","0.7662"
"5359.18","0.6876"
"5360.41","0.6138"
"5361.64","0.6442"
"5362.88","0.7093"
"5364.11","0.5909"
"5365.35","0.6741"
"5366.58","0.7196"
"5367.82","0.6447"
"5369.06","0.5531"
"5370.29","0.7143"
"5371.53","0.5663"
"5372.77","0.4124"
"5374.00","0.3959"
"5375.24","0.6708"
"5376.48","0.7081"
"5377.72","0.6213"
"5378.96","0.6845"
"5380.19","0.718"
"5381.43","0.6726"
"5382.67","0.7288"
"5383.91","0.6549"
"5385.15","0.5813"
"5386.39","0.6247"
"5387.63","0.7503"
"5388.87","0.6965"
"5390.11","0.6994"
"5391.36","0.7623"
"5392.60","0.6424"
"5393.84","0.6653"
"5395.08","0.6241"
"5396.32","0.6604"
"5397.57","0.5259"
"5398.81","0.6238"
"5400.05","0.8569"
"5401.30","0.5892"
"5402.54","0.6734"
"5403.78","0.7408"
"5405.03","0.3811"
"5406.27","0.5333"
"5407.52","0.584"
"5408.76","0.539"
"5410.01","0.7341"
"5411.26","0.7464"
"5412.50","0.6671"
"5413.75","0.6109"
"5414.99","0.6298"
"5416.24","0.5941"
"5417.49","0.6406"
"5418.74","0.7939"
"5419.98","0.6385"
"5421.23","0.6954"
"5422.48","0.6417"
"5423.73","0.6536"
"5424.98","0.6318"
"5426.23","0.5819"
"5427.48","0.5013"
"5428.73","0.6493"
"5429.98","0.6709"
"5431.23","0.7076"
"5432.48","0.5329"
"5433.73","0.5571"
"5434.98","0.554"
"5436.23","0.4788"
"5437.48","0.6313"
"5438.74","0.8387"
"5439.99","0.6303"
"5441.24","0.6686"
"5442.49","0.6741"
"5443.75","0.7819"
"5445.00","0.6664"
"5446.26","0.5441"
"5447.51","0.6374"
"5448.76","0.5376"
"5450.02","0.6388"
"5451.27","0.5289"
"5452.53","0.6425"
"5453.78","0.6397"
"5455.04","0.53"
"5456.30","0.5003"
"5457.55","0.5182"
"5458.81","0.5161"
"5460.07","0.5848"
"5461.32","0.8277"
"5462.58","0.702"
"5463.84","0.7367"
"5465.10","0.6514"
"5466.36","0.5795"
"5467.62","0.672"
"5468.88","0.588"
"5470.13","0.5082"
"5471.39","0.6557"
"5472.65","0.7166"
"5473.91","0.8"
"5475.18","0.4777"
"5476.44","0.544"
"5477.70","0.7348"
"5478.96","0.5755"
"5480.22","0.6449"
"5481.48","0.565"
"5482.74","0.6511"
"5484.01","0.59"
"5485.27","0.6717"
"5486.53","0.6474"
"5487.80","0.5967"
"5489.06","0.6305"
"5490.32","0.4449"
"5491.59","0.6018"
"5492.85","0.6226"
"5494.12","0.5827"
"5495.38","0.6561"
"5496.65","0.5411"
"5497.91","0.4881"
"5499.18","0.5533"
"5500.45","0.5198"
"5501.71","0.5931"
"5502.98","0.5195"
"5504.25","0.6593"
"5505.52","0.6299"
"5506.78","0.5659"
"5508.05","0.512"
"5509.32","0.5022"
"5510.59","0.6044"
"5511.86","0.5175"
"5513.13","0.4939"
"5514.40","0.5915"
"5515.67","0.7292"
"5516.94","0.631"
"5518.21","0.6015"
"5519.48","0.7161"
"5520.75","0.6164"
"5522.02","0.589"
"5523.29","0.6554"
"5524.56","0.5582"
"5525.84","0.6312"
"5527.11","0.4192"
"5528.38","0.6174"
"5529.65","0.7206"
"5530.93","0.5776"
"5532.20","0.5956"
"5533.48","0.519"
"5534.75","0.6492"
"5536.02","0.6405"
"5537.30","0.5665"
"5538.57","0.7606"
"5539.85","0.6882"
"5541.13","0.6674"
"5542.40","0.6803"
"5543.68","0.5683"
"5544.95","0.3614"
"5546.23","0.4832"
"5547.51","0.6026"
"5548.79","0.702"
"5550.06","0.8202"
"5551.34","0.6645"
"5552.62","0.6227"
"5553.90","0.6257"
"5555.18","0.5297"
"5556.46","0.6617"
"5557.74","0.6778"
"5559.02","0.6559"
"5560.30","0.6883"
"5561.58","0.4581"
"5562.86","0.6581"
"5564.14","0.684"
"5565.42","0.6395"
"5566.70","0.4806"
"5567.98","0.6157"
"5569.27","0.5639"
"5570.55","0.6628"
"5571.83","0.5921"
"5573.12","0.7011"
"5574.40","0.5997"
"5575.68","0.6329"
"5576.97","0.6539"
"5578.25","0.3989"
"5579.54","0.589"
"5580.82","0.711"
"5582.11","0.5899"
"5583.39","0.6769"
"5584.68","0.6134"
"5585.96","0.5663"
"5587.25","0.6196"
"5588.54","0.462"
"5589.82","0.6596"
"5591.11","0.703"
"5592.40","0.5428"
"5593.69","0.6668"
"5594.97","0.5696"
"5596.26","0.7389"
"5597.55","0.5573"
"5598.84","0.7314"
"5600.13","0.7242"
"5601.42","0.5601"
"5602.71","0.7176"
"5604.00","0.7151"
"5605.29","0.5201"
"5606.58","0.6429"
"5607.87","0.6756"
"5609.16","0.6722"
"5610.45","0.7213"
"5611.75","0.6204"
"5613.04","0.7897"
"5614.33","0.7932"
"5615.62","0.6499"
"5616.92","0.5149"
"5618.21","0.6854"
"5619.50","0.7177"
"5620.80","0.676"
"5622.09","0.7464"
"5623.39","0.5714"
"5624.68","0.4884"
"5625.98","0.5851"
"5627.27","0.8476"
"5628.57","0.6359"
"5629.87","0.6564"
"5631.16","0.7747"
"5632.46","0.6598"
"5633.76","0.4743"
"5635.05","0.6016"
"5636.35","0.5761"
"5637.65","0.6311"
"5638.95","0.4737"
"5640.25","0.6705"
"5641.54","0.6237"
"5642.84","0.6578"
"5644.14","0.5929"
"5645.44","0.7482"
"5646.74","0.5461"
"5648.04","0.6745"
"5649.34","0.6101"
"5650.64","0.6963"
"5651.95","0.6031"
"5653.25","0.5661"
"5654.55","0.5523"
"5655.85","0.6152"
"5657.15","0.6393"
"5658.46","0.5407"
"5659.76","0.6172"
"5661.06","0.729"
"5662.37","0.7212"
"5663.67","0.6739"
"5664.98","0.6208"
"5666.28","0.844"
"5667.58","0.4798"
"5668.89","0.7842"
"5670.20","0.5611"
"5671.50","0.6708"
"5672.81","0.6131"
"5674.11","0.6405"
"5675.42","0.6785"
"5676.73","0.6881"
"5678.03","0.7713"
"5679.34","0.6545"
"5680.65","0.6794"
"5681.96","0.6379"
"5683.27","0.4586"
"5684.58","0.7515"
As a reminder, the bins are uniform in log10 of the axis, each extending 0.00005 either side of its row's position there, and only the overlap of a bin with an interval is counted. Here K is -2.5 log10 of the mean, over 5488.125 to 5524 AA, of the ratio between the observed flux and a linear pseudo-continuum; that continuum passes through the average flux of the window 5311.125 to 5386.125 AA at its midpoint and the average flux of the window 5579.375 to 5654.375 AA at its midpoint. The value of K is 0.09 mag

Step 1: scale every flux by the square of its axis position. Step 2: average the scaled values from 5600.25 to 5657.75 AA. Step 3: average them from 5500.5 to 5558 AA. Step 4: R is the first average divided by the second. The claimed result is 1.10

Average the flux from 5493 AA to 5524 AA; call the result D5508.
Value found 0.587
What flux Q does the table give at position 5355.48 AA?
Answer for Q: 0.6917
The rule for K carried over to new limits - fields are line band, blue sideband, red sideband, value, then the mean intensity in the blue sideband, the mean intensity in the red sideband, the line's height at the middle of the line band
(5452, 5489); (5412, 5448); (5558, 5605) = 0.018 mag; 0.638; 0.622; 0.634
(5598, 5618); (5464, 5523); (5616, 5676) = -0.069 mag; 0.601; 0.637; 0.628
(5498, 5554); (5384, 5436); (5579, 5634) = 0.074 mag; 0.638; 0.649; 0.644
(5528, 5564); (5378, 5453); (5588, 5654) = 0.030 mag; 0.642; 0.642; 0.642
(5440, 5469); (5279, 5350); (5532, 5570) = -0.020 mag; 0.607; 0.618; 0.614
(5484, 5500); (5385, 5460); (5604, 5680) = 0.088 mag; 0.63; 0.647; 0.635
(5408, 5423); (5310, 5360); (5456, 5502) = -0.079 mag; 0.621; 0.609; 0.614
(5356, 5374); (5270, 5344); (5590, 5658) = -0.024 mag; 0.611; 0.643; 0.617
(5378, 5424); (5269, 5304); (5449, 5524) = -0.087 mag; 0.608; 0.603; 0.605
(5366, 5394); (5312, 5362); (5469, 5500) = -0.046 mag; 0.627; 0.603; 0.62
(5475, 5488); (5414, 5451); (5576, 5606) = 0.027 mag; 0.633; 0.621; 0.63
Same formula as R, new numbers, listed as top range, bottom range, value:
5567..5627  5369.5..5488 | 1.07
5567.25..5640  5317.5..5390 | 1.09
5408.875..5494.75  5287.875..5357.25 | 1.08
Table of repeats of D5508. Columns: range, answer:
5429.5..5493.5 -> 0.62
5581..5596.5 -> 0.617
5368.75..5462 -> 0.631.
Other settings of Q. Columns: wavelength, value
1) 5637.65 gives 0.6311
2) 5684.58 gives 0.7515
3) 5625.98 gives 0.5851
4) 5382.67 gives 0.7288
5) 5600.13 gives 0.7242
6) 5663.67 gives 0.6739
